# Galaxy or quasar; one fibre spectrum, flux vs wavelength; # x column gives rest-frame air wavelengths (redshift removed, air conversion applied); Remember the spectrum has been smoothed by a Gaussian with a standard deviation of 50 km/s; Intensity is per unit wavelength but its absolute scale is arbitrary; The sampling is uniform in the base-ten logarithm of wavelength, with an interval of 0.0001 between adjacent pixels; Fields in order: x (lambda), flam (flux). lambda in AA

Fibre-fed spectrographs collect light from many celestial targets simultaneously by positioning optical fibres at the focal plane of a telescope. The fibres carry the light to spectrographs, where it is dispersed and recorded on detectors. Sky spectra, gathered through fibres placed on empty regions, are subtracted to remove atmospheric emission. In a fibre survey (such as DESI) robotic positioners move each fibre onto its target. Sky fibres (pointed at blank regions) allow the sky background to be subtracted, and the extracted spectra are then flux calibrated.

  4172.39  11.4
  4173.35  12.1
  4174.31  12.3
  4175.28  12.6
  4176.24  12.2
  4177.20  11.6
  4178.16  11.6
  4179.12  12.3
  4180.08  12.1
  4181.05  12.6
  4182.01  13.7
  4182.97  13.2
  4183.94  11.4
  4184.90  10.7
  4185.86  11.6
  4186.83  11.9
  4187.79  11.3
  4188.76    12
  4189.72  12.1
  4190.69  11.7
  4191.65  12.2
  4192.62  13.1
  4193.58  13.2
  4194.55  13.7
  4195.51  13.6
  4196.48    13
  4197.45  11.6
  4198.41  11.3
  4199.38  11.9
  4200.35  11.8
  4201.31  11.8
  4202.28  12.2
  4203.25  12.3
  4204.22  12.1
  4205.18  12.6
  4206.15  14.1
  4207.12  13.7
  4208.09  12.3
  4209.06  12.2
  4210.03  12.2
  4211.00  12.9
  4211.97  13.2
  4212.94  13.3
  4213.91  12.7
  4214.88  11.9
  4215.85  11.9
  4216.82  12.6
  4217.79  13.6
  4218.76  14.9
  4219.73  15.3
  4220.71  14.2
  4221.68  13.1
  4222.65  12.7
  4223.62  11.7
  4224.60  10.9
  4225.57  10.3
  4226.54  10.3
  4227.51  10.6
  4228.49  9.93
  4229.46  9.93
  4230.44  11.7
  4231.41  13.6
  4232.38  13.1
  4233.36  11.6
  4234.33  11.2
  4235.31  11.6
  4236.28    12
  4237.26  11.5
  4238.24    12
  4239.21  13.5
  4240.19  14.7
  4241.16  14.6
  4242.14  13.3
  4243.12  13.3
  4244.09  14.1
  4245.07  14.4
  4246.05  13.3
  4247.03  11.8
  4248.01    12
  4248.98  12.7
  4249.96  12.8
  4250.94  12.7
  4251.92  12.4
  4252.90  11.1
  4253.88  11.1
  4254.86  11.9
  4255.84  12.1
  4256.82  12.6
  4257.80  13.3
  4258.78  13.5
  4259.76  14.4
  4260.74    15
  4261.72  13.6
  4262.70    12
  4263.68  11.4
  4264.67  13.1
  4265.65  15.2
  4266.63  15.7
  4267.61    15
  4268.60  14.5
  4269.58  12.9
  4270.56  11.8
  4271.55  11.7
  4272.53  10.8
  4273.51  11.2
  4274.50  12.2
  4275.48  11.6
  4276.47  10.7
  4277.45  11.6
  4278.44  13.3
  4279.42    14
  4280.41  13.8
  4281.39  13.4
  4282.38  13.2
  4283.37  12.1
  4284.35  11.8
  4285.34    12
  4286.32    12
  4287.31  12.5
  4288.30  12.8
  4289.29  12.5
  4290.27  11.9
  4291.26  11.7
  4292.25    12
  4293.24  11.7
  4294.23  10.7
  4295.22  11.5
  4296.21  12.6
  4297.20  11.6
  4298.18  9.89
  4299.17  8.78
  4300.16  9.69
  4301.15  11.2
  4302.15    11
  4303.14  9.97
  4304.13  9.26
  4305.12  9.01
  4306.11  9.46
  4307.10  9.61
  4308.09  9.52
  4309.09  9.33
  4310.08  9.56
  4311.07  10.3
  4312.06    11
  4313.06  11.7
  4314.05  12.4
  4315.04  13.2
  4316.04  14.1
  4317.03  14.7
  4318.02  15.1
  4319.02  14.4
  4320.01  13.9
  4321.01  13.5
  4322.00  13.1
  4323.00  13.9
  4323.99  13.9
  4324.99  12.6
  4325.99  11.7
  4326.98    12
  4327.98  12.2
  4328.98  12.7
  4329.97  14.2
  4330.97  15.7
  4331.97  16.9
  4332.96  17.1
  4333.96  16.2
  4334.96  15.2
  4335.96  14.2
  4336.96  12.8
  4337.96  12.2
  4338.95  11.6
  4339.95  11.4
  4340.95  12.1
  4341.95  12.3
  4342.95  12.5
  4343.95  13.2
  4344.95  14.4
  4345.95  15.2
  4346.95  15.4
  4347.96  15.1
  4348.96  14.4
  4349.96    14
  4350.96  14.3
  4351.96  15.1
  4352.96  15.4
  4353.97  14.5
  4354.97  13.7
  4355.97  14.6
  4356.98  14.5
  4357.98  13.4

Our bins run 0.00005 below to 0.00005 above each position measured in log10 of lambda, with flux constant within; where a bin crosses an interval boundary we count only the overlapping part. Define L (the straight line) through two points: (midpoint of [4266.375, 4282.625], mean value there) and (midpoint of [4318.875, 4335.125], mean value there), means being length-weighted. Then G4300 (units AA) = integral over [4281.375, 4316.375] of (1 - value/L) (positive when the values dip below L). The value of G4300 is 5.6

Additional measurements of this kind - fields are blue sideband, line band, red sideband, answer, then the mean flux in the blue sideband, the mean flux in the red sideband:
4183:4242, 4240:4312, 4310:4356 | 5.0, 12.4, 13.6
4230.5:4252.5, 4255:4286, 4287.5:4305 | -2.6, 12.8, 11.1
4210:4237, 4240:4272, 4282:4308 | -3.8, 12.2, 11.1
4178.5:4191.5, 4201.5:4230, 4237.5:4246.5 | 1.1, 12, 13.6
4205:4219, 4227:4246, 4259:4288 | 0.6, 12.9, 12.8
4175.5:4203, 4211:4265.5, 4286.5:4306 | -4.4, 12.2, 11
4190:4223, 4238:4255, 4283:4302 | -1.0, 12.8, 11.5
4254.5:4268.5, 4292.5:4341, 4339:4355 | 5.3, 13.5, 13.9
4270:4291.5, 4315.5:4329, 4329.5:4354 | 0.1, 12.2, 14.2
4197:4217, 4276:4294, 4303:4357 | 0.7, 12.4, 13.1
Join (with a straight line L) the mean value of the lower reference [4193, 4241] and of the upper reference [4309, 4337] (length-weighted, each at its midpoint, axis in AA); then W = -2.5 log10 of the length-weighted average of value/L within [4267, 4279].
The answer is 0.05 mag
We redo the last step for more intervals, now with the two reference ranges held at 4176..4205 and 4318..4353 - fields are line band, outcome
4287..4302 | 0.18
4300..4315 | 0.30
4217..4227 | -0.01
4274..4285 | 0.06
